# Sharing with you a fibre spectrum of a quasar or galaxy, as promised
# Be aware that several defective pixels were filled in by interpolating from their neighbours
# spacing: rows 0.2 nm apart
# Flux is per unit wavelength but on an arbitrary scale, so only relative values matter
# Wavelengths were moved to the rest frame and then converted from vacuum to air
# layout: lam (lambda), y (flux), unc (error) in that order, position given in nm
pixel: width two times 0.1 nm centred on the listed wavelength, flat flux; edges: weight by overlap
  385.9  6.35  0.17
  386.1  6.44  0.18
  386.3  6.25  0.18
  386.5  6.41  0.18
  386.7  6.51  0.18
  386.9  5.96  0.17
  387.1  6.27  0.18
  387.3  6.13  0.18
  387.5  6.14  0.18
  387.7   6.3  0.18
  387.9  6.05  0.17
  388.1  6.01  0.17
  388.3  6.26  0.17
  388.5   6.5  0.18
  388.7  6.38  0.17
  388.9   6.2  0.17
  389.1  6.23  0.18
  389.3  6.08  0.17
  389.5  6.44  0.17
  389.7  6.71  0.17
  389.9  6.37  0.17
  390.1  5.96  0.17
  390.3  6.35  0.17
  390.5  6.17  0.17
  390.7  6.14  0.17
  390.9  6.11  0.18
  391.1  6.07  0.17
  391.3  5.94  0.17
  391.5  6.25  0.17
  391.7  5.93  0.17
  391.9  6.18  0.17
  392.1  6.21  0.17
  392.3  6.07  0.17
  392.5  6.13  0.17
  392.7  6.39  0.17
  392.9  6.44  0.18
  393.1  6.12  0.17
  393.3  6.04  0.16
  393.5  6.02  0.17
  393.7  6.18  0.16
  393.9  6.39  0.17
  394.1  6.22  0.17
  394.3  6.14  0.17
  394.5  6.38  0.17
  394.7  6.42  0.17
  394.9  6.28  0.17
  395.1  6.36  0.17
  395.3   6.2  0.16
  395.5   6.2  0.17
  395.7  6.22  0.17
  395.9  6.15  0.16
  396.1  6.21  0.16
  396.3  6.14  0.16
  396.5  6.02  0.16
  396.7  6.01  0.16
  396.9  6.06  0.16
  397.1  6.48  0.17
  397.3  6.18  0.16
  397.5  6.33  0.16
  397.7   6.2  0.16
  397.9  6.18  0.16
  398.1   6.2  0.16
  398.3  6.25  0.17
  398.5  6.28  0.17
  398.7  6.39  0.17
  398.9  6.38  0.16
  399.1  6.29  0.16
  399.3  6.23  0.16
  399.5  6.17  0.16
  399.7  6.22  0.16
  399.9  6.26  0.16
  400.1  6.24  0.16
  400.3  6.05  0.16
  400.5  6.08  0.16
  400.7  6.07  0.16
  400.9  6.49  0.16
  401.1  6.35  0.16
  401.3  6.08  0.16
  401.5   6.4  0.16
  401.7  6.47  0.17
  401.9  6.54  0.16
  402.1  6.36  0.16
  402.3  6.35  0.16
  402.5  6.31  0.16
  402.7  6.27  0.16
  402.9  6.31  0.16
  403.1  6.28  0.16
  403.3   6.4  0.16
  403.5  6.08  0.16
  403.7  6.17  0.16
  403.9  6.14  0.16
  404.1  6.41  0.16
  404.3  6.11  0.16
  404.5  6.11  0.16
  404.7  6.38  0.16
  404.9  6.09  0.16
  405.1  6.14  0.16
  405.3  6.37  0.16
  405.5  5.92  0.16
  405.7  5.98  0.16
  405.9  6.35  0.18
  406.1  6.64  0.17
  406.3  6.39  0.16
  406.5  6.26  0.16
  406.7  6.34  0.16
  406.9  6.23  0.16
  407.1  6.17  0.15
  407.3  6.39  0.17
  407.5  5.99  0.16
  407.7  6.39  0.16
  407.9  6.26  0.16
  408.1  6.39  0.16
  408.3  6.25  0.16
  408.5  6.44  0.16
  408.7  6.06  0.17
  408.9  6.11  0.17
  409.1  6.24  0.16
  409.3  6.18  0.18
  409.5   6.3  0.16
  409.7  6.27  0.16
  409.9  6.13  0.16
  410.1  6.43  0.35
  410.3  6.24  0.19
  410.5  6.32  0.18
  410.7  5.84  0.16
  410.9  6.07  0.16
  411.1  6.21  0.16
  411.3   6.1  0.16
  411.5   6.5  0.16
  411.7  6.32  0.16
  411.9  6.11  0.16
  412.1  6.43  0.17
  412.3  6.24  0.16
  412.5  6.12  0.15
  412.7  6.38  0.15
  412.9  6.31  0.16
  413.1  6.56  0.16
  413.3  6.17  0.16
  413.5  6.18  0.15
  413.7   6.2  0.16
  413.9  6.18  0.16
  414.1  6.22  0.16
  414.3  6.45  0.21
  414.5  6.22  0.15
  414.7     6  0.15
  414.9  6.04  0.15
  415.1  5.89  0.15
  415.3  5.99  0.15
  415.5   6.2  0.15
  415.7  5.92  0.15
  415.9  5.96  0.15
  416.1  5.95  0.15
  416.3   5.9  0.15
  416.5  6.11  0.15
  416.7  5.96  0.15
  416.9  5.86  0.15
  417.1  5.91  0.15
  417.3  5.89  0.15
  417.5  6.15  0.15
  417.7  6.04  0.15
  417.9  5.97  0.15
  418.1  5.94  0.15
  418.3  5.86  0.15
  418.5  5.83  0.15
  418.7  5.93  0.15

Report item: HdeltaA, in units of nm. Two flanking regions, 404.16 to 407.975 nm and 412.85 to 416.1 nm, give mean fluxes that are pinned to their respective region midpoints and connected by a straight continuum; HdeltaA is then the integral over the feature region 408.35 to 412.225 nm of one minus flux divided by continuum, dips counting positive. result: -0.02 nm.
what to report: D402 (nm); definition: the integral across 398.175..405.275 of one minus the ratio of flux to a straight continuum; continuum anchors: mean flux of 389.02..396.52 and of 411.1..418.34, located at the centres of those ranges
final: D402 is -0.103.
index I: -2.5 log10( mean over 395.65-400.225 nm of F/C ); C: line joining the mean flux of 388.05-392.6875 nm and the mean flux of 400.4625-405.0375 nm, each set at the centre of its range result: 0.00 mag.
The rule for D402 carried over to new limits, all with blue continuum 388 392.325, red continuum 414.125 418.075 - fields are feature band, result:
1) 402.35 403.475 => -0.03 nm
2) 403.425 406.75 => -0.07 nm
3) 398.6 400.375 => -0.03 nm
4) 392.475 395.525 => -0.03 nm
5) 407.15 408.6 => -0.05 nm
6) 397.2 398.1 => -0.01 nm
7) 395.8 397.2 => 0.00 nm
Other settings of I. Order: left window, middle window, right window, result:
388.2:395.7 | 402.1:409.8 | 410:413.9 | 0.00 mag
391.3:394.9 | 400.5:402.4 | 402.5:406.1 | -0.02 mag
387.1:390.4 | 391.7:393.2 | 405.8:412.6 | 0.01 mag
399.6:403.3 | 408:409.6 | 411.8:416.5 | -0.01 mag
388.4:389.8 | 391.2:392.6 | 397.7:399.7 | 0.04 mag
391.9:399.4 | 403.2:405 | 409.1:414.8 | 0.00 mag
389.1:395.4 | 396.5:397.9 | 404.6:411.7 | 0.01 mag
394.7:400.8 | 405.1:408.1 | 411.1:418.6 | -0.02 mag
